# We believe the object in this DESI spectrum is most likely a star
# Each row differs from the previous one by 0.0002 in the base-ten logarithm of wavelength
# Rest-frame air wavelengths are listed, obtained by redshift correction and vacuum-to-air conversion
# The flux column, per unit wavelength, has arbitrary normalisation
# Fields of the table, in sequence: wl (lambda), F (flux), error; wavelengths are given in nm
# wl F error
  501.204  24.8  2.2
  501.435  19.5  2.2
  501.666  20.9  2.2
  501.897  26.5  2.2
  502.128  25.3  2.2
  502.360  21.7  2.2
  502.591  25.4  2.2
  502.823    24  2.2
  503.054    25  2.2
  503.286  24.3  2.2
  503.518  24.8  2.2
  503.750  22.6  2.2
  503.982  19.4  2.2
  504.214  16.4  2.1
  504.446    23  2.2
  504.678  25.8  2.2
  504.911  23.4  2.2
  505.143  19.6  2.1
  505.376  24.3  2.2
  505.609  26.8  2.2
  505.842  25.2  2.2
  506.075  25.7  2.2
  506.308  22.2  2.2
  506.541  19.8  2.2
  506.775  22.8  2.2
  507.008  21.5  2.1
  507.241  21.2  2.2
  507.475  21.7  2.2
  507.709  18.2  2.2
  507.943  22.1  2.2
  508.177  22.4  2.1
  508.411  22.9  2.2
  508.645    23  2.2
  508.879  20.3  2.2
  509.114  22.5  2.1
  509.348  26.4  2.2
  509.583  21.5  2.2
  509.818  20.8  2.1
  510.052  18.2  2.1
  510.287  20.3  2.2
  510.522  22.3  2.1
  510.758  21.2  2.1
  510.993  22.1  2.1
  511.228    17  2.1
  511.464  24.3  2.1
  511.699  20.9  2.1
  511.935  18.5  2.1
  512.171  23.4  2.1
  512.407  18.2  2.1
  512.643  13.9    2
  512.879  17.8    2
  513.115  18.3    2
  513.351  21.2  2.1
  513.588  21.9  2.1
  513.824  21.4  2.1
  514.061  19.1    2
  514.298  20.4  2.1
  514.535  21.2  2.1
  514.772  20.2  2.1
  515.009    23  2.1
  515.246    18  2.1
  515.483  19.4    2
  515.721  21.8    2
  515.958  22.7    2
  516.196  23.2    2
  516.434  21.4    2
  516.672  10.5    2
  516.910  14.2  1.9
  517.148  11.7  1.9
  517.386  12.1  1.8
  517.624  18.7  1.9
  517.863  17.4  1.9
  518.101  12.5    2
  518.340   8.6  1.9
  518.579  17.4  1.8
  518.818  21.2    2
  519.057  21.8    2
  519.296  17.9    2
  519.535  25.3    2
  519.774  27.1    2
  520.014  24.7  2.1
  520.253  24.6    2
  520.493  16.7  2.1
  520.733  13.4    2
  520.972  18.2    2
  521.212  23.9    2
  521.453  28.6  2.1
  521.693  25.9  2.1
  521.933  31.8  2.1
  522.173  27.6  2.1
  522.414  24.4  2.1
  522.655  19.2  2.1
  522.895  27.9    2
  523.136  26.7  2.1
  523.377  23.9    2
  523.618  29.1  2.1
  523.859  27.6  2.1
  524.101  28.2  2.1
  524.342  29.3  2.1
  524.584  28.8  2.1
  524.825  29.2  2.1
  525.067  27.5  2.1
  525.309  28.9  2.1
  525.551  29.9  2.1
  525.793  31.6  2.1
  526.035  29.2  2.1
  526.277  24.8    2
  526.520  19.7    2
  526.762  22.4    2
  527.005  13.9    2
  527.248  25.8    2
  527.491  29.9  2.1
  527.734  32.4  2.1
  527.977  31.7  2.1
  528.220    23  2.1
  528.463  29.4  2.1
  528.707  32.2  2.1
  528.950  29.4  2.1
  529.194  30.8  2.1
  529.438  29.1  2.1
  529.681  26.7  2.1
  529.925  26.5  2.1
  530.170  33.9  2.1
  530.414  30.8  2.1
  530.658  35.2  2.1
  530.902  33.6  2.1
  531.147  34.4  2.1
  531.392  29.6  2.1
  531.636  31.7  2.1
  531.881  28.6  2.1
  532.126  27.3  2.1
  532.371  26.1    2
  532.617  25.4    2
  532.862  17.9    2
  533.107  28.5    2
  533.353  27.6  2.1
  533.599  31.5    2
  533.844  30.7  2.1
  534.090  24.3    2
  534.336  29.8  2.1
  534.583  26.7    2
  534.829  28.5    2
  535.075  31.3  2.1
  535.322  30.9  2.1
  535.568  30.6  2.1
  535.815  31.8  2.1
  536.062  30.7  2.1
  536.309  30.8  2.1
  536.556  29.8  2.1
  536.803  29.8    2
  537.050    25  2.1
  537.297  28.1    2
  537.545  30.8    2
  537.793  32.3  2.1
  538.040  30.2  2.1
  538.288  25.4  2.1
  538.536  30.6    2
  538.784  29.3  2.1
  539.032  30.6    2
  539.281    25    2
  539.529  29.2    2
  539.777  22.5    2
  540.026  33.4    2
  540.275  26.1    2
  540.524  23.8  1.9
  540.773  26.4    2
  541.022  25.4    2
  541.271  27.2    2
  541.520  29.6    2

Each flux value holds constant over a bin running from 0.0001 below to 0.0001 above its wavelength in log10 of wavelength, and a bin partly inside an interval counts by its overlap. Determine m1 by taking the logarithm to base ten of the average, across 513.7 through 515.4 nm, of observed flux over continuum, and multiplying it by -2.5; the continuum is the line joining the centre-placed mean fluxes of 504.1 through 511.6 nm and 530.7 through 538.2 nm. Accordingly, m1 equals 0.17 mag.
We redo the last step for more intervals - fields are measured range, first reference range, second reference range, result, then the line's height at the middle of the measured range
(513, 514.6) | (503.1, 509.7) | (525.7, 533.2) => 0.19 mag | 24.3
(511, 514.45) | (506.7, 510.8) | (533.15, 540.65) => 0.14 mag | 22.6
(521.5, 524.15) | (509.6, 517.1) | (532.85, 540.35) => -0.13 mag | 23.5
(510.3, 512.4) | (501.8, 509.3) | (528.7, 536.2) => 0.16 mag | 24.2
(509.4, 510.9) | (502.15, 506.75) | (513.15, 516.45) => 0.05 mag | 22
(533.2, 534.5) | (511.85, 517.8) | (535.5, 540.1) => -0.05 mag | 27.4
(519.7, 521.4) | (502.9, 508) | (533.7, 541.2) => 0.19 mag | 25.4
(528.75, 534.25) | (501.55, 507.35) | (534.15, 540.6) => -0.05 mag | 27.9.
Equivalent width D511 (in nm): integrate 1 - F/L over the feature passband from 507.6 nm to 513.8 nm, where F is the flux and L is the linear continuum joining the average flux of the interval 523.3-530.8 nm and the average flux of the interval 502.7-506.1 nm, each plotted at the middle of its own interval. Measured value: 0.971 nm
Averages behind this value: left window 23.3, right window 28.1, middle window 20.8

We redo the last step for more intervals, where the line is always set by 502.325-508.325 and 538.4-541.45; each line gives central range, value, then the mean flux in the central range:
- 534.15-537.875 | -0.38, 29.7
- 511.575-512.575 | 0.15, 20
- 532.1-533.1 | 0.08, 24.4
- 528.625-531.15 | -0.47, 31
